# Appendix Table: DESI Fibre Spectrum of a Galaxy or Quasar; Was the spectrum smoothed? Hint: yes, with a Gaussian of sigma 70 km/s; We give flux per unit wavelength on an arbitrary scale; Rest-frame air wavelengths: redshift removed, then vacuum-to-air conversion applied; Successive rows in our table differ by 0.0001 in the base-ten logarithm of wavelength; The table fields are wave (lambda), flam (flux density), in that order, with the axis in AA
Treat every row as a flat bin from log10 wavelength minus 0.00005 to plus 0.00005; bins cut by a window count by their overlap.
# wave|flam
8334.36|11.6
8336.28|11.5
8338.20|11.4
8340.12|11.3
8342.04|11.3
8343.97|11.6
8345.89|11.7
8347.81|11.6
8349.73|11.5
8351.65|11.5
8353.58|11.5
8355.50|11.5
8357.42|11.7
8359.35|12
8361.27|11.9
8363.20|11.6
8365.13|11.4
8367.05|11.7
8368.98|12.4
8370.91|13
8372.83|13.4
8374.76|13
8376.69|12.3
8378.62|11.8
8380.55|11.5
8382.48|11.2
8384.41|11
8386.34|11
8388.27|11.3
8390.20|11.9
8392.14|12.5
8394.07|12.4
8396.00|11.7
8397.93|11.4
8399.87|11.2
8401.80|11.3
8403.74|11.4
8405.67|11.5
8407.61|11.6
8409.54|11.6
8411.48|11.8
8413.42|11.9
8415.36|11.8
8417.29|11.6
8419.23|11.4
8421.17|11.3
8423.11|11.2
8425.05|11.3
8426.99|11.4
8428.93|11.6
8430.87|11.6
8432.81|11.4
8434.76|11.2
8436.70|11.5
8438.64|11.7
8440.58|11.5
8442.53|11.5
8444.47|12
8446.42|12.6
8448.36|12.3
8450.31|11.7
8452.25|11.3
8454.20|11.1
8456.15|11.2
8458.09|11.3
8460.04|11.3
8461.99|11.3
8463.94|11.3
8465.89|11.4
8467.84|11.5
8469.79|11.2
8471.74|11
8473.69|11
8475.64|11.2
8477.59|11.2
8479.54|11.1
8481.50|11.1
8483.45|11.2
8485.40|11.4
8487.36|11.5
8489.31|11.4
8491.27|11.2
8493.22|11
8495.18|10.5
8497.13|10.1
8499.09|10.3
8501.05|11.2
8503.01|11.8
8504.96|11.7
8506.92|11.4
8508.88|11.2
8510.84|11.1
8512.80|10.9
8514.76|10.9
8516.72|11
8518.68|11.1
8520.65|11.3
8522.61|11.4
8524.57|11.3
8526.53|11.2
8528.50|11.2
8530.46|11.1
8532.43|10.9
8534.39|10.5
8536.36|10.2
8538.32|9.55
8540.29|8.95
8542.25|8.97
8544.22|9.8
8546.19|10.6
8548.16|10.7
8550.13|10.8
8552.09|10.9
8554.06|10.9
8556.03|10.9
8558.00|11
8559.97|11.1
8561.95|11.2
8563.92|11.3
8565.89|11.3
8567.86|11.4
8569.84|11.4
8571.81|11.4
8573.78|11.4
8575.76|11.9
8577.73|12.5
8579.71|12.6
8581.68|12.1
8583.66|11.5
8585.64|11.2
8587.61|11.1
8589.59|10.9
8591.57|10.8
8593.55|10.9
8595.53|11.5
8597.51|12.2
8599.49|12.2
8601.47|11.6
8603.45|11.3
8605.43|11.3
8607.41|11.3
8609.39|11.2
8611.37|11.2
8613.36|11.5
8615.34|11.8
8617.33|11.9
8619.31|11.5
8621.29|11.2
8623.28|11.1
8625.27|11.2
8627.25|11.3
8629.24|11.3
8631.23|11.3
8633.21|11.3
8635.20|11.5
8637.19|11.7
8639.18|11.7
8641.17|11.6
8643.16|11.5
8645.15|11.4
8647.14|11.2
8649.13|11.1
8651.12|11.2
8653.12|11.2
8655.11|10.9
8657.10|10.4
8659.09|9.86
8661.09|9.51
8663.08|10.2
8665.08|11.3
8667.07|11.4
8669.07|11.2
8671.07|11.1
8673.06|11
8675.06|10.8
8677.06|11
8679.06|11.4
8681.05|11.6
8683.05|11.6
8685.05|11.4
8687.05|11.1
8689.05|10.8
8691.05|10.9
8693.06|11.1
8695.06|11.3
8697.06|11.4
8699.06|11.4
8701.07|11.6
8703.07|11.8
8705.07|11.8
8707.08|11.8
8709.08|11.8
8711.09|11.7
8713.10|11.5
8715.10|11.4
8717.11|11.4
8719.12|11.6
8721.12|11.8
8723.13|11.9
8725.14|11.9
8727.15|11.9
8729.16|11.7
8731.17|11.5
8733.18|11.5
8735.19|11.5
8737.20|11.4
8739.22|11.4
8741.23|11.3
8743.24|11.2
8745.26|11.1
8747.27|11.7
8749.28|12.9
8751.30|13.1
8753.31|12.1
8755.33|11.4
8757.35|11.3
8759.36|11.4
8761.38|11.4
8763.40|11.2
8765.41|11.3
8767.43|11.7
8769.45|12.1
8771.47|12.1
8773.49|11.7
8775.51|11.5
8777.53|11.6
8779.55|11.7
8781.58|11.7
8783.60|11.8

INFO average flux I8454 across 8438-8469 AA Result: 11.6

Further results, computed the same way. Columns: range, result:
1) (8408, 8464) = 11.5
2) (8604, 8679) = 11.2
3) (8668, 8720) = 11.4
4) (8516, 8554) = 10.6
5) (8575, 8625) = 11.5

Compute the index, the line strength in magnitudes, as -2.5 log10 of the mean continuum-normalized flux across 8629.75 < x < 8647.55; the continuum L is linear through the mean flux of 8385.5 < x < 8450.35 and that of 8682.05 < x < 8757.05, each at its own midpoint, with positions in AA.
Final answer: 0.01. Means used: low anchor 11.6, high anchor 11.6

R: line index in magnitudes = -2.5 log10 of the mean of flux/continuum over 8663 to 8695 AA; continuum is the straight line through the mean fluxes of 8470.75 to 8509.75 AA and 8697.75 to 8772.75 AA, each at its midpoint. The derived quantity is 0.04 mag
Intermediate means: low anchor 11.1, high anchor 11.7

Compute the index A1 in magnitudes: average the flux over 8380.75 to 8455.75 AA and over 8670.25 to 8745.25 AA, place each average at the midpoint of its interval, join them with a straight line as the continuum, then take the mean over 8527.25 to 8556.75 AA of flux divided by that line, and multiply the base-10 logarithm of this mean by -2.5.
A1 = 0.110 mag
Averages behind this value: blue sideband 11.6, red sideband 11.4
